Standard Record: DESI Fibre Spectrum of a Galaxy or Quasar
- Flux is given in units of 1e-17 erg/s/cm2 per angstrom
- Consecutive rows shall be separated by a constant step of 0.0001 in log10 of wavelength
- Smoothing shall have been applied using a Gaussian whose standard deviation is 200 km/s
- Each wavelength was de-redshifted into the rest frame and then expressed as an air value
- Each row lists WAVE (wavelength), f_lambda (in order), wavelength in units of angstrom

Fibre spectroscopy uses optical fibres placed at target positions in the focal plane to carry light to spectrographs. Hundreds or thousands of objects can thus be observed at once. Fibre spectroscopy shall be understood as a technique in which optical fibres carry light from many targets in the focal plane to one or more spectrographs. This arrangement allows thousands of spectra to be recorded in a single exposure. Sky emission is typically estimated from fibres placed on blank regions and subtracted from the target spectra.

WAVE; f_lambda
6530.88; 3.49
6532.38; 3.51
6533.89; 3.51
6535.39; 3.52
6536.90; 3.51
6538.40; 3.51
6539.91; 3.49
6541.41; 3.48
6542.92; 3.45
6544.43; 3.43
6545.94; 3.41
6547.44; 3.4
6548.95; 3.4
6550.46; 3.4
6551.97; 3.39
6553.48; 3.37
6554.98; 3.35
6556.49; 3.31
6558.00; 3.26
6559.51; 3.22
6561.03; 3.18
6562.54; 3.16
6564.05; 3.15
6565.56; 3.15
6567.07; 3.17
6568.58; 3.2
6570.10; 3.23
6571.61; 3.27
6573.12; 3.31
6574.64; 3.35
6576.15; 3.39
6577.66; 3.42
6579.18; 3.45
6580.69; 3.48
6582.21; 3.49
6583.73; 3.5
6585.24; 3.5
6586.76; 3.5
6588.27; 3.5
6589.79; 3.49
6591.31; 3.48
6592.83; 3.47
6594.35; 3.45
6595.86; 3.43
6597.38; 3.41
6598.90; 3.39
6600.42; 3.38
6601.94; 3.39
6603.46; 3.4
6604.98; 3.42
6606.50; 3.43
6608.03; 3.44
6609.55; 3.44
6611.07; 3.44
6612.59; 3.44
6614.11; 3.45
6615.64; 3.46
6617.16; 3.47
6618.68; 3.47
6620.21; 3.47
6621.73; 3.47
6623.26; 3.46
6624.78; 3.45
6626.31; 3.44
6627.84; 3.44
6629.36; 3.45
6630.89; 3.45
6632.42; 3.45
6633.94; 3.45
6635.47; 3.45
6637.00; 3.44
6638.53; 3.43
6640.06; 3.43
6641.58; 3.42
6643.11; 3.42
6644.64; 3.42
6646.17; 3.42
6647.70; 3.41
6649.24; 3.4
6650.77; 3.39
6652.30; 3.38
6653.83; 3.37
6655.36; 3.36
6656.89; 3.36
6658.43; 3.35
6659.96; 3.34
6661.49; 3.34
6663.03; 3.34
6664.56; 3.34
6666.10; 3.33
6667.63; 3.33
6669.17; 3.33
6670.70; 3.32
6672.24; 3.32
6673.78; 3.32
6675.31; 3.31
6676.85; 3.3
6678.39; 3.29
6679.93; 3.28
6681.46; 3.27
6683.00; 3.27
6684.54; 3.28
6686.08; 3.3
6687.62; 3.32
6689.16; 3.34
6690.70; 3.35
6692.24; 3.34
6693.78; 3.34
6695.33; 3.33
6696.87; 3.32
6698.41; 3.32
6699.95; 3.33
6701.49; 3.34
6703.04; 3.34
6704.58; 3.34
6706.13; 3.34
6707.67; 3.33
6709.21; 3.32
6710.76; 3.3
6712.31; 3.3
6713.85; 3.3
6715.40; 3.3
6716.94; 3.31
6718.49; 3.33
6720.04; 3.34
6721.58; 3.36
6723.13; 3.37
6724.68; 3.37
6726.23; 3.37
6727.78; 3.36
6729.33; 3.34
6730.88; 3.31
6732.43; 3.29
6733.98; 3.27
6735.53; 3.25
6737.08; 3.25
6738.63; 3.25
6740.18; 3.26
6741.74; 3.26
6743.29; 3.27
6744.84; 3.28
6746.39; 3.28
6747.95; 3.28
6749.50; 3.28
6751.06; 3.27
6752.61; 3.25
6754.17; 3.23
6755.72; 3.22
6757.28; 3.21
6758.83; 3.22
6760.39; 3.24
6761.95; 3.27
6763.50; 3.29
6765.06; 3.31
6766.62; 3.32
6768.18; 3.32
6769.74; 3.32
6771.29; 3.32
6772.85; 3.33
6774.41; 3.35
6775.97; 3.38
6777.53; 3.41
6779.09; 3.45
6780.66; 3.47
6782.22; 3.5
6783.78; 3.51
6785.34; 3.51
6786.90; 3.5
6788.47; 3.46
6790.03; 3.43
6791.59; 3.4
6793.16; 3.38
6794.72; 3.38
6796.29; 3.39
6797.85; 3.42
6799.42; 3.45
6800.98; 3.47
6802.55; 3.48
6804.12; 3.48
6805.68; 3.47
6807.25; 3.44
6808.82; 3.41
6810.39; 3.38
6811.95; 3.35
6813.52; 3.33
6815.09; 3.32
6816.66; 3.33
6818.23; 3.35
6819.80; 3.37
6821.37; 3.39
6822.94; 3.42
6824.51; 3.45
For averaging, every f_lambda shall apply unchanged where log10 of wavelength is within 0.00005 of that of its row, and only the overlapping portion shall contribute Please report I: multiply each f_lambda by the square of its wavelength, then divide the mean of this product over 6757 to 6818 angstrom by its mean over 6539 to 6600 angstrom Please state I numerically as 1.1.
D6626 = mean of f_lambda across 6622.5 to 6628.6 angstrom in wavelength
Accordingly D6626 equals 3.45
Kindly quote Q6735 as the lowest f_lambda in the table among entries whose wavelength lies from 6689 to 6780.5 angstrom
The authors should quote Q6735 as 3.21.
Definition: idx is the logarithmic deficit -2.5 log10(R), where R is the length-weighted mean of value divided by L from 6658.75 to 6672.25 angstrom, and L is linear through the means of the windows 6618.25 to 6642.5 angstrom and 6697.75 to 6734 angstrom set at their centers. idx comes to 0.02 mag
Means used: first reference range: 3.45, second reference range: 3.33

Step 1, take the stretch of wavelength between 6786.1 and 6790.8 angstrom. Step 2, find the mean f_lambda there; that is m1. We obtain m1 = 3.46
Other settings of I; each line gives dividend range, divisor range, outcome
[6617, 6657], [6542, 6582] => 1.06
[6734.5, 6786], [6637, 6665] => 1.01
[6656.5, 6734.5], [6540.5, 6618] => 1.02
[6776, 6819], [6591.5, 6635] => 1.05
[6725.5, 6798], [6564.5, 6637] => 1.02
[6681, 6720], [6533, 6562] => 1.02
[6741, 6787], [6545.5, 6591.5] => 1.05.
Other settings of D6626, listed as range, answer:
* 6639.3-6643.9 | 3.43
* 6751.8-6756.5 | 3.24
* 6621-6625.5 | 3.46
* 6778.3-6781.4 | 3.45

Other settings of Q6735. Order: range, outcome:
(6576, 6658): 3.36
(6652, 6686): 3.27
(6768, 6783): 3.32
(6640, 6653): 3.38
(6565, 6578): 3.15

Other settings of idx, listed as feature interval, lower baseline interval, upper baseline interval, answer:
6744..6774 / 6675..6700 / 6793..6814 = 0.033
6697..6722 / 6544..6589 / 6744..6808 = 0.011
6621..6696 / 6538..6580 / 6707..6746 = -0.017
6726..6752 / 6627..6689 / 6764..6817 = 0.034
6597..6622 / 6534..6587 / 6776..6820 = -0.018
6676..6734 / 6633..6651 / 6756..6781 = 0.017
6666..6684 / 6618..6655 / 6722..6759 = 0.023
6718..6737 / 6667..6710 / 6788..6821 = 0.007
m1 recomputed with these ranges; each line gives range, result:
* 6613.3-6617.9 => 3.46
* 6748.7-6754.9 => 3.26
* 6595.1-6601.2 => 3.41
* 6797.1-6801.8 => 3.45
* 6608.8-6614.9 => 3.44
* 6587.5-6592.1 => 3.49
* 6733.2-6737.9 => 3.26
